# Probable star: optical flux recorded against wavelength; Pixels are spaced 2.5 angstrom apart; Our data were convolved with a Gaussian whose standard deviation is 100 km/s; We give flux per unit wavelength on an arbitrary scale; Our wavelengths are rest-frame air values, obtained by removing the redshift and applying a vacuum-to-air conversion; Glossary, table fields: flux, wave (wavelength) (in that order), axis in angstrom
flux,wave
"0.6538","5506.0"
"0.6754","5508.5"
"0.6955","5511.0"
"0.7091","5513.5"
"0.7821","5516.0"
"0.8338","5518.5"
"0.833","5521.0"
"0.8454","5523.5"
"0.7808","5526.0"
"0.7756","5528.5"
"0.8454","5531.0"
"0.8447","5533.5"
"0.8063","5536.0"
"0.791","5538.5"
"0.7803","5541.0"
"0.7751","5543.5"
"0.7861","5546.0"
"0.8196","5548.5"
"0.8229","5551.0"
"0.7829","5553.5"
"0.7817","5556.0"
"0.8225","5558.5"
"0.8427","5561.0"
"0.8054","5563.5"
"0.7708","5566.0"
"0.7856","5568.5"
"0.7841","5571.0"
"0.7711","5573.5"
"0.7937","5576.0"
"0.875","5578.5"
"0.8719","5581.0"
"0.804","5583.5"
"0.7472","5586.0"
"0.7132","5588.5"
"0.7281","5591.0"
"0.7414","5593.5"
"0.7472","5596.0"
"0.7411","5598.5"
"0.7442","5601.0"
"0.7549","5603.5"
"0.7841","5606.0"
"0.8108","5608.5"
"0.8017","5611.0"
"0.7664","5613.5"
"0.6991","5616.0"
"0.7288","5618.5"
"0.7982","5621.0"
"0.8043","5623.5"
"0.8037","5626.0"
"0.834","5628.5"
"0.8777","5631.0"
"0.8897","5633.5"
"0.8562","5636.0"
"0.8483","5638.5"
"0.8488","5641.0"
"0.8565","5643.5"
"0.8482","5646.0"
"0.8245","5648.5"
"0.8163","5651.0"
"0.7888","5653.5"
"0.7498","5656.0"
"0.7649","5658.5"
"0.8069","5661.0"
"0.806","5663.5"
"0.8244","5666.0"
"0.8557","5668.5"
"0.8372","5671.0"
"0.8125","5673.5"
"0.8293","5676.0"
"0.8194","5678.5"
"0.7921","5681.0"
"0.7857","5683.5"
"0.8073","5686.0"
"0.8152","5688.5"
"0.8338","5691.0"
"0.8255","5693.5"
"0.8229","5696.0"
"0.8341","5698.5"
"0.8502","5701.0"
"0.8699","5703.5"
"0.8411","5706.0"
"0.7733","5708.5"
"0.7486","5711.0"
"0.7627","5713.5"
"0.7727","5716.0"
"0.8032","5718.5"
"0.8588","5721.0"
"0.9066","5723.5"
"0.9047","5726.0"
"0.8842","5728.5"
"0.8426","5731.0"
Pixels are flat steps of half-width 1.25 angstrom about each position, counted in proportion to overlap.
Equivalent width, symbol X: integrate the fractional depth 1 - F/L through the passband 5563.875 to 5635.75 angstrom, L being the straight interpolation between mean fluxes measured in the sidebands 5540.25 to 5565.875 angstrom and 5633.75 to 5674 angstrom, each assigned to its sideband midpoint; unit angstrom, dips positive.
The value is 2.3 angstrom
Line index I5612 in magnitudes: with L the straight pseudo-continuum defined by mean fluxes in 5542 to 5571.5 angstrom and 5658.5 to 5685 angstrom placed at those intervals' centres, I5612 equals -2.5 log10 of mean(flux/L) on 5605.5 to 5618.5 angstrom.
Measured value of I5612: 0.05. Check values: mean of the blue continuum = 0.798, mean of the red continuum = 0.814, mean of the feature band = 0.768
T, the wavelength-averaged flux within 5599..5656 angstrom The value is 0.806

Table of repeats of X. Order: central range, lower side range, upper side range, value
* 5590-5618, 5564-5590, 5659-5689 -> 1.48 angstrom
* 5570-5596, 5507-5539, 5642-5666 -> 0.47 angstrom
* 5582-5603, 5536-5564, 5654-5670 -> 1.40 angstrom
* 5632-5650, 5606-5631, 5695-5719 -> -1.37 angstrom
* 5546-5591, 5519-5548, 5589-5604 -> -1.59 angstrom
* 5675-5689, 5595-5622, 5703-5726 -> -0.12 angstrom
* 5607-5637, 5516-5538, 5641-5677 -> 0.43 angstrom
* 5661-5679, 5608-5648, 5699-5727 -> -0.08 angstrom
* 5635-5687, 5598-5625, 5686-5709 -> -0.94 angstrom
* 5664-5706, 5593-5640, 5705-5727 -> -0.84 angstrom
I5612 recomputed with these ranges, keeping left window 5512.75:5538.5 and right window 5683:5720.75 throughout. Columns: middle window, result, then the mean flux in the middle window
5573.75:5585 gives -0.027 mag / 0.828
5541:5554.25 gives 0.015 mag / 0.796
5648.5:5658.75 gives 0.032 mag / 0.787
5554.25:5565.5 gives -0.002 mag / 0.809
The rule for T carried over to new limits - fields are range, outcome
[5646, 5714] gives 0.812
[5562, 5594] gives 0.785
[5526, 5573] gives 0.8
